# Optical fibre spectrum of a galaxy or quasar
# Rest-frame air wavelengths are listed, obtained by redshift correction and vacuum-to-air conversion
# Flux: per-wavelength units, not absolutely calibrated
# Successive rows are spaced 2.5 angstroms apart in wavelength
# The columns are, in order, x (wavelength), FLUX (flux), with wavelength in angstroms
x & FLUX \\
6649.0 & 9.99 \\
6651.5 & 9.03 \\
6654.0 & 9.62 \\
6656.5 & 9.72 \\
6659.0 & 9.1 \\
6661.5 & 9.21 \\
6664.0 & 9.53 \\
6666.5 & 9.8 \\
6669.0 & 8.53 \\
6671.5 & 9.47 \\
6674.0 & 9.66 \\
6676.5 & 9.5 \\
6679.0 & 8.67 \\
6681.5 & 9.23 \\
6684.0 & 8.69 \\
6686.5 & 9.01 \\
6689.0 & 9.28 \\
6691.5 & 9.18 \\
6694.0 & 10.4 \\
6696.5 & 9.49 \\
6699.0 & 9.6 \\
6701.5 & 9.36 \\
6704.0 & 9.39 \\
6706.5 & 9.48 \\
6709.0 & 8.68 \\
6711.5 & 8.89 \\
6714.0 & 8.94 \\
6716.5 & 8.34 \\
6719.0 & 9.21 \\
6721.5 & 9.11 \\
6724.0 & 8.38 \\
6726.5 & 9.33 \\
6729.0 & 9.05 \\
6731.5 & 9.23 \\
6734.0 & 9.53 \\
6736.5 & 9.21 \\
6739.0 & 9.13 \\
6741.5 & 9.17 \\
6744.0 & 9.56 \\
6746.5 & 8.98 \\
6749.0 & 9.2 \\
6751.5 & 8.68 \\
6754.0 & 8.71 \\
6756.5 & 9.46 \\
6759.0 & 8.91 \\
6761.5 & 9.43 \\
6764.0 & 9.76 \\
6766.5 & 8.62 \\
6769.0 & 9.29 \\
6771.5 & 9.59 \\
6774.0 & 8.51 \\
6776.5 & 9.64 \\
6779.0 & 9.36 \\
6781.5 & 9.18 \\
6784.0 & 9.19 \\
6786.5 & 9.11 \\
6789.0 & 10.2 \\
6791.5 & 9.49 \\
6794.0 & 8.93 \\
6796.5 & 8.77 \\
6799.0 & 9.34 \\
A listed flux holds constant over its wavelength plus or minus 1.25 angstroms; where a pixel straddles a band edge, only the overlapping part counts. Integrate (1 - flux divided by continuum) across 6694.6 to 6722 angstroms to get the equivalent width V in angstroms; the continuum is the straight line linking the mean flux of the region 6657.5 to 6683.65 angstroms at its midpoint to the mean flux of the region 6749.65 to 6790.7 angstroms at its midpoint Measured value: 0.2 angstroms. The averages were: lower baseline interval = 9.25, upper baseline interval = 9.23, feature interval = 9.17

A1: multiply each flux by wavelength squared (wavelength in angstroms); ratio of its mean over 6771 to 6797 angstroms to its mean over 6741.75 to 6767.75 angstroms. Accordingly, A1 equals 1.02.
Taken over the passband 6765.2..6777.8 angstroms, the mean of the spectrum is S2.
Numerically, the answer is 9.13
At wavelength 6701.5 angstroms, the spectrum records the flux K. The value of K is 9.36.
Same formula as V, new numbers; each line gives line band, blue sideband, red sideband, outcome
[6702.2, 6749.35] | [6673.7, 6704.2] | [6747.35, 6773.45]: 0.7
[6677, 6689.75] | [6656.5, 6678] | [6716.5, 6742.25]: 0.4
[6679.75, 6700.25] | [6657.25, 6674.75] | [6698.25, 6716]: -0.3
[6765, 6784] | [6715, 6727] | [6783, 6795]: 0.2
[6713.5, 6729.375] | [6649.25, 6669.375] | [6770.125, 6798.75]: 0.7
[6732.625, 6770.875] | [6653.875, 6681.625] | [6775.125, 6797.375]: 0.6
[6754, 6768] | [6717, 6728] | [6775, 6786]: 0.0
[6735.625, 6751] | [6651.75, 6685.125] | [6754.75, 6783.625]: 0.1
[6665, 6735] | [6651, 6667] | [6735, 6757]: 0.7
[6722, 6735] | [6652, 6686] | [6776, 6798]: 0.3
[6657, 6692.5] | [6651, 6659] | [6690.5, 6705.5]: 1.1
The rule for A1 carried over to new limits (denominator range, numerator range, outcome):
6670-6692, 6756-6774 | 1.03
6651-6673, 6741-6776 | 1.01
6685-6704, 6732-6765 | 0.99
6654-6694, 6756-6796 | 1.03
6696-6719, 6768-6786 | 1.03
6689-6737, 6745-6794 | 1.02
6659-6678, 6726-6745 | 1.01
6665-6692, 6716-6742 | 1.00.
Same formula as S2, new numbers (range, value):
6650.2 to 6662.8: 9.34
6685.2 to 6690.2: 9.14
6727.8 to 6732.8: 9.14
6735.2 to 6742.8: 9.17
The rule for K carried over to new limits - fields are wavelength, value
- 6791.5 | 9.49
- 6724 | 8.38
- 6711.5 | 8.89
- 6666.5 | 9.8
